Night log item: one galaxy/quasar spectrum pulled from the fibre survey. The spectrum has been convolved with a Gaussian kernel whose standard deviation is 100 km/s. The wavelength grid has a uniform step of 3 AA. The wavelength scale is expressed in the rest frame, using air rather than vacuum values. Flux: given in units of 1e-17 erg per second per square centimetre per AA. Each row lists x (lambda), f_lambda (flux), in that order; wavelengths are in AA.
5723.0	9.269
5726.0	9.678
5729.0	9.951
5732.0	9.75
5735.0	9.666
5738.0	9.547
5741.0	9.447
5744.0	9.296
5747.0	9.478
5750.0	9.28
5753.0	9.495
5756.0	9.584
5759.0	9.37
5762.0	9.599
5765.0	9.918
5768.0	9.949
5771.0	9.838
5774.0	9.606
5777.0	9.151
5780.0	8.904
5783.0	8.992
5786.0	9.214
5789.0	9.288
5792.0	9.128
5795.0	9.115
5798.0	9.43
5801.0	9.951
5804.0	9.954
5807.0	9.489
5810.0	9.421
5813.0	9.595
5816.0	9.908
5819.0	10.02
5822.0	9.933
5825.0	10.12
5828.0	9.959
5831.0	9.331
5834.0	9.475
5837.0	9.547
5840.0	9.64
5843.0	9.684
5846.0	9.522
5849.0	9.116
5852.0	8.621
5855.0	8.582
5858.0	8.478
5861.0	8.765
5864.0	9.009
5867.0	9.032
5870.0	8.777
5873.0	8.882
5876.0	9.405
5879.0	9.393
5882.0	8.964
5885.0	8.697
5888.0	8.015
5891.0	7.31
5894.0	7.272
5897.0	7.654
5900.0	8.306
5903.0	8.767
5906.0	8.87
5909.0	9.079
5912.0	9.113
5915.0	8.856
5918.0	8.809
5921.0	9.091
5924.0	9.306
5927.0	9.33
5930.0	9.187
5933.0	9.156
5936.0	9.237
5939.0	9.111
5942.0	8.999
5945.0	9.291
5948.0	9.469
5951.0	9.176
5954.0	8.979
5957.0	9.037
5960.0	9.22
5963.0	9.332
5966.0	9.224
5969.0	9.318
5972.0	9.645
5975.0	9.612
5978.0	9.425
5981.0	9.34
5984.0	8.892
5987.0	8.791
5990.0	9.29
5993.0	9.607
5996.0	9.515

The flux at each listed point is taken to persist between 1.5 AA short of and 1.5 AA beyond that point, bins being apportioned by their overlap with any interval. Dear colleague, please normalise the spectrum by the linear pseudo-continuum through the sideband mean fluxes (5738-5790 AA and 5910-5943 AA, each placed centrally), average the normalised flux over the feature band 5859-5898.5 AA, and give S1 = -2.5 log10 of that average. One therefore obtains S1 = 0.08 mag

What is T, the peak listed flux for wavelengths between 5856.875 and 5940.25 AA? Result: 9.405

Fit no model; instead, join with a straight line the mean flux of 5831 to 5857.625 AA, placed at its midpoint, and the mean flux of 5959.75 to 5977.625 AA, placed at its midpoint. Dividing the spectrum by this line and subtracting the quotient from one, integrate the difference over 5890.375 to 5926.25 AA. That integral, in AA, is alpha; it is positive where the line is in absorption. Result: 2.9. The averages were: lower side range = 9.24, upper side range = 9.41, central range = 8.58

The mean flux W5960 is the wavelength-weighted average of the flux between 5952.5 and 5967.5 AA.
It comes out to 9.16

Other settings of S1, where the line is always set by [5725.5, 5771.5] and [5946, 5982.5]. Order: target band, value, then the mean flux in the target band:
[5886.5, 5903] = 0.203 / 7.81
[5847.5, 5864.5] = 0.085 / 8.75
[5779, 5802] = 0.035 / 9.25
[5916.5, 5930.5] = 0.027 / 9.14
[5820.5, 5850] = -0.017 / 9.64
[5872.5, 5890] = 0.069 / 8.85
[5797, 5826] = -0.029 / 9.78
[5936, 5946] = 0.024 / 9.14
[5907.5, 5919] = 0.049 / 8.97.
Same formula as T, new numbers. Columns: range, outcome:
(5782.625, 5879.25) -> 10.12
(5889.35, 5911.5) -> 9.079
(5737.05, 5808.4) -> 9.954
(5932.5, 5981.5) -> 9.645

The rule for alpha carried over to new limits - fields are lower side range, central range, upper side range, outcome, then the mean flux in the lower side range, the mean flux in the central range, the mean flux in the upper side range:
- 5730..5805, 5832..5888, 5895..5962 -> 0.8 AA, 9.48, 9.06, 8.99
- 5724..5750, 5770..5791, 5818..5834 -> 0.9 AA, 9.58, 9.27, 9.83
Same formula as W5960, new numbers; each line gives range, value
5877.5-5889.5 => 8.77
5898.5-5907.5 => 8.65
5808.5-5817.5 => 9.64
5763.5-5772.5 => 9.9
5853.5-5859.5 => 8.53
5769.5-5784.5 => 9.3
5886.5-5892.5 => 7.66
